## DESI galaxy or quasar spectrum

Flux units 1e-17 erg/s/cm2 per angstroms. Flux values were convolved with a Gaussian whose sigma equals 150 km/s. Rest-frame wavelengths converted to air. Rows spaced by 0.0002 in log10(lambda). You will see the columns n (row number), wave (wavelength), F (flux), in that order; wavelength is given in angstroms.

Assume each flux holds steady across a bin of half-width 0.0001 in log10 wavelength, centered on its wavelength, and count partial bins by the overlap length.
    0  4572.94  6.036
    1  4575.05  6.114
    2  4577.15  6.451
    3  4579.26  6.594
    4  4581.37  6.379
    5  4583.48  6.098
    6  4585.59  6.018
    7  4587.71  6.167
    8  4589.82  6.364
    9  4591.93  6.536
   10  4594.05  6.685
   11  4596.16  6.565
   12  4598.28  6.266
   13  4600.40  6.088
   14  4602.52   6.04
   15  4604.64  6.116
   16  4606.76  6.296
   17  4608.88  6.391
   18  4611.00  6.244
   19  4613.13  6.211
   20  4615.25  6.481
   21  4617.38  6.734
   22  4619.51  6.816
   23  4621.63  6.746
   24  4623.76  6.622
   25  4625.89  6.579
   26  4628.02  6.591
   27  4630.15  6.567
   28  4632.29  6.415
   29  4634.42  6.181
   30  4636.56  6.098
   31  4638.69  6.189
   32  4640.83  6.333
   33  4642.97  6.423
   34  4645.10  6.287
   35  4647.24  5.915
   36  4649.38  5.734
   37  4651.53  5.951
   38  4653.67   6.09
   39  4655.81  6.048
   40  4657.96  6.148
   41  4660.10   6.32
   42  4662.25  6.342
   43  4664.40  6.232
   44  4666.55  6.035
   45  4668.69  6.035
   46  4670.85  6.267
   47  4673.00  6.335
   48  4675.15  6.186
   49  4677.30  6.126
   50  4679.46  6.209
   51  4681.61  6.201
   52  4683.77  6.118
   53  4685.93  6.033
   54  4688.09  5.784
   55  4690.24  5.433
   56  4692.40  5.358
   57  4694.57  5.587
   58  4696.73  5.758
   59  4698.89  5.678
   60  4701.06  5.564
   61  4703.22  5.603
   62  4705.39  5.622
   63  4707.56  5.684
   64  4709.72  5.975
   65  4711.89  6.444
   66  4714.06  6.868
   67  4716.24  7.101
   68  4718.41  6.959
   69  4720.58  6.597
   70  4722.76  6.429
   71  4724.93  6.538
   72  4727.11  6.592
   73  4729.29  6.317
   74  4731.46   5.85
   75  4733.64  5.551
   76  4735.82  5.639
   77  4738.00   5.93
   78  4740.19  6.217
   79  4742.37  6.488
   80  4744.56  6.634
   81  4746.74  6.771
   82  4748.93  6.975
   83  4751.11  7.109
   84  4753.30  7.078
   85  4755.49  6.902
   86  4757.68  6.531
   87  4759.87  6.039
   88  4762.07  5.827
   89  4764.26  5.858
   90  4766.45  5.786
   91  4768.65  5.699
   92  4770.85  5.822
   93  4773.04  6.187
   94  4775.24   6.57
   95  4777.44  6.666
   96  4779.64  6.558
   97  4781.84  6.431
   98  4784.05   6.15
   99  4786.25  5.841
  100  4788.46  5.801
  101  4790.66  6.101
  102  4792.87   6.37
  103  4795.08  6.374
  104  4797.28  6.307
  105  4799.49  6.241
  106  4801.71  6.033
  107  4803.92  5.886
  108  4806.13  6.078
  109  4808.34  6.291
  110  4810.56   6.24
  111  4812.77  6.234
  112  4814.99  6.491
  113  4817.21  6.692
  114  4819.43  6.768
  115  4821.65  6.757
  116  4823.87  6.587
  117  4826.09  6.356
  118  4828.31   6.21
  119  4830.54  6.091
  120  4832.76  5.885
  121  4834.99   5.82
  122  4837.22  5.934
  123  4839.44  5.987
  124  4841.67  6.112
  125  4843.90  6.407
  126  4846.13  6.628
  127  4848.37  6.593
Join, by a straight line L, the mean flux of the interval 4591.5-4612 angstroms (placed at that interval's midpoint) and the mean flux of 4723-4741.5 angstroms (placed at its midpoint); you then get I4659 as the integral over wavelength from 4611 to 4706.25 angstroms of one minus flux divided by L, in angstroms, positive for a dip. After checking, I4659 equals 1.3 angstroms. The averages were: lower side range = 6.32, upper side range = 6.1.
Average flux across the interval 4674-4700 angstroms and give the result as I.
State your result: 5.87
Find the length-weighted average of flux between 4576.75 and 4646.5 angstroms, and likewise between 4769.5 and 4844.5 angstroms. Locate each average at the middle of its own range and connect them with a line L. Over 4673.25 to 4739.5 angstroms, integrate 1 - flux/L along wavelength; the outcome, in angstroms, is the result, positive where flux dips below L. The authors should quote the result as 2.61 angstroms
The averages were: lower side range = 6.38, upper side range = 6.24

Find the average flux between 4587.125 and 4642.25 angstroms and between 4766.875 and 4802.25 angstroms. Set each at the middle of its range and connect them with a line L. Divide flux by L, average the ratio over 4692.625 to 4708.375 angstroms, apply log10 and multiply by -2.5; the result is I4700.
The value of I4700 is 0.12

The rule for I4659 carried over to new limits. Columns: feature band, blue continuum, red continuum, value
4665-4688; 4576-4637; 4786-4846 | 0.72 angstroms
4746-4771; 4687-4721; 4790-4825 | -0.83 angstroms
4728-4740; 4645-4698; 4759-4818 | 0.39 angstroms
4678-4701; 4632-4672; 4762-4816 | 1.30 angstroms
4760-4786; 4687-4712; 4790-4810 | -0.32 angstroms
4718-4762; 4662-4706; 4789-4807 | -2.86 angstroms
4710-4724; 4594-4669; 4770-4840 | -0.93 angstroms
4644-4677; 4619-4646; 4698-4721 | 1.15 angstroms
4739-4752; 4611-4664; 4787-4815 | -0.97 angstroms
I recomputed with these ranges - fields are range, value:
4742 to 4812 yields 6.3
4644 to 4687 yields 6.13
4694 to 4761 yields 6.3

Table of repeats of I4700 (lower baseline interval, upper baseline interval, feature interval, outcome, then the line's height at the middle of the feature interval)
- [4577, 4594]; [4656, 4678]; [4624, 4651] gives -0.01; 6.25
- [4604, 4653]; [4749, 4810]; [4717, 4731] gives -0.05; 6.29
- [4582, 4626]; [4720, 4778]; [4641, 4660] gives 0.04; 6.36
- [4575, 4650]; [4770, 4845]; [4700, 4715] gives 0.06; 6.3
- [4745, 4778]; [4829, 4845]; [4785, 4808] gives 0.02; 6.23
